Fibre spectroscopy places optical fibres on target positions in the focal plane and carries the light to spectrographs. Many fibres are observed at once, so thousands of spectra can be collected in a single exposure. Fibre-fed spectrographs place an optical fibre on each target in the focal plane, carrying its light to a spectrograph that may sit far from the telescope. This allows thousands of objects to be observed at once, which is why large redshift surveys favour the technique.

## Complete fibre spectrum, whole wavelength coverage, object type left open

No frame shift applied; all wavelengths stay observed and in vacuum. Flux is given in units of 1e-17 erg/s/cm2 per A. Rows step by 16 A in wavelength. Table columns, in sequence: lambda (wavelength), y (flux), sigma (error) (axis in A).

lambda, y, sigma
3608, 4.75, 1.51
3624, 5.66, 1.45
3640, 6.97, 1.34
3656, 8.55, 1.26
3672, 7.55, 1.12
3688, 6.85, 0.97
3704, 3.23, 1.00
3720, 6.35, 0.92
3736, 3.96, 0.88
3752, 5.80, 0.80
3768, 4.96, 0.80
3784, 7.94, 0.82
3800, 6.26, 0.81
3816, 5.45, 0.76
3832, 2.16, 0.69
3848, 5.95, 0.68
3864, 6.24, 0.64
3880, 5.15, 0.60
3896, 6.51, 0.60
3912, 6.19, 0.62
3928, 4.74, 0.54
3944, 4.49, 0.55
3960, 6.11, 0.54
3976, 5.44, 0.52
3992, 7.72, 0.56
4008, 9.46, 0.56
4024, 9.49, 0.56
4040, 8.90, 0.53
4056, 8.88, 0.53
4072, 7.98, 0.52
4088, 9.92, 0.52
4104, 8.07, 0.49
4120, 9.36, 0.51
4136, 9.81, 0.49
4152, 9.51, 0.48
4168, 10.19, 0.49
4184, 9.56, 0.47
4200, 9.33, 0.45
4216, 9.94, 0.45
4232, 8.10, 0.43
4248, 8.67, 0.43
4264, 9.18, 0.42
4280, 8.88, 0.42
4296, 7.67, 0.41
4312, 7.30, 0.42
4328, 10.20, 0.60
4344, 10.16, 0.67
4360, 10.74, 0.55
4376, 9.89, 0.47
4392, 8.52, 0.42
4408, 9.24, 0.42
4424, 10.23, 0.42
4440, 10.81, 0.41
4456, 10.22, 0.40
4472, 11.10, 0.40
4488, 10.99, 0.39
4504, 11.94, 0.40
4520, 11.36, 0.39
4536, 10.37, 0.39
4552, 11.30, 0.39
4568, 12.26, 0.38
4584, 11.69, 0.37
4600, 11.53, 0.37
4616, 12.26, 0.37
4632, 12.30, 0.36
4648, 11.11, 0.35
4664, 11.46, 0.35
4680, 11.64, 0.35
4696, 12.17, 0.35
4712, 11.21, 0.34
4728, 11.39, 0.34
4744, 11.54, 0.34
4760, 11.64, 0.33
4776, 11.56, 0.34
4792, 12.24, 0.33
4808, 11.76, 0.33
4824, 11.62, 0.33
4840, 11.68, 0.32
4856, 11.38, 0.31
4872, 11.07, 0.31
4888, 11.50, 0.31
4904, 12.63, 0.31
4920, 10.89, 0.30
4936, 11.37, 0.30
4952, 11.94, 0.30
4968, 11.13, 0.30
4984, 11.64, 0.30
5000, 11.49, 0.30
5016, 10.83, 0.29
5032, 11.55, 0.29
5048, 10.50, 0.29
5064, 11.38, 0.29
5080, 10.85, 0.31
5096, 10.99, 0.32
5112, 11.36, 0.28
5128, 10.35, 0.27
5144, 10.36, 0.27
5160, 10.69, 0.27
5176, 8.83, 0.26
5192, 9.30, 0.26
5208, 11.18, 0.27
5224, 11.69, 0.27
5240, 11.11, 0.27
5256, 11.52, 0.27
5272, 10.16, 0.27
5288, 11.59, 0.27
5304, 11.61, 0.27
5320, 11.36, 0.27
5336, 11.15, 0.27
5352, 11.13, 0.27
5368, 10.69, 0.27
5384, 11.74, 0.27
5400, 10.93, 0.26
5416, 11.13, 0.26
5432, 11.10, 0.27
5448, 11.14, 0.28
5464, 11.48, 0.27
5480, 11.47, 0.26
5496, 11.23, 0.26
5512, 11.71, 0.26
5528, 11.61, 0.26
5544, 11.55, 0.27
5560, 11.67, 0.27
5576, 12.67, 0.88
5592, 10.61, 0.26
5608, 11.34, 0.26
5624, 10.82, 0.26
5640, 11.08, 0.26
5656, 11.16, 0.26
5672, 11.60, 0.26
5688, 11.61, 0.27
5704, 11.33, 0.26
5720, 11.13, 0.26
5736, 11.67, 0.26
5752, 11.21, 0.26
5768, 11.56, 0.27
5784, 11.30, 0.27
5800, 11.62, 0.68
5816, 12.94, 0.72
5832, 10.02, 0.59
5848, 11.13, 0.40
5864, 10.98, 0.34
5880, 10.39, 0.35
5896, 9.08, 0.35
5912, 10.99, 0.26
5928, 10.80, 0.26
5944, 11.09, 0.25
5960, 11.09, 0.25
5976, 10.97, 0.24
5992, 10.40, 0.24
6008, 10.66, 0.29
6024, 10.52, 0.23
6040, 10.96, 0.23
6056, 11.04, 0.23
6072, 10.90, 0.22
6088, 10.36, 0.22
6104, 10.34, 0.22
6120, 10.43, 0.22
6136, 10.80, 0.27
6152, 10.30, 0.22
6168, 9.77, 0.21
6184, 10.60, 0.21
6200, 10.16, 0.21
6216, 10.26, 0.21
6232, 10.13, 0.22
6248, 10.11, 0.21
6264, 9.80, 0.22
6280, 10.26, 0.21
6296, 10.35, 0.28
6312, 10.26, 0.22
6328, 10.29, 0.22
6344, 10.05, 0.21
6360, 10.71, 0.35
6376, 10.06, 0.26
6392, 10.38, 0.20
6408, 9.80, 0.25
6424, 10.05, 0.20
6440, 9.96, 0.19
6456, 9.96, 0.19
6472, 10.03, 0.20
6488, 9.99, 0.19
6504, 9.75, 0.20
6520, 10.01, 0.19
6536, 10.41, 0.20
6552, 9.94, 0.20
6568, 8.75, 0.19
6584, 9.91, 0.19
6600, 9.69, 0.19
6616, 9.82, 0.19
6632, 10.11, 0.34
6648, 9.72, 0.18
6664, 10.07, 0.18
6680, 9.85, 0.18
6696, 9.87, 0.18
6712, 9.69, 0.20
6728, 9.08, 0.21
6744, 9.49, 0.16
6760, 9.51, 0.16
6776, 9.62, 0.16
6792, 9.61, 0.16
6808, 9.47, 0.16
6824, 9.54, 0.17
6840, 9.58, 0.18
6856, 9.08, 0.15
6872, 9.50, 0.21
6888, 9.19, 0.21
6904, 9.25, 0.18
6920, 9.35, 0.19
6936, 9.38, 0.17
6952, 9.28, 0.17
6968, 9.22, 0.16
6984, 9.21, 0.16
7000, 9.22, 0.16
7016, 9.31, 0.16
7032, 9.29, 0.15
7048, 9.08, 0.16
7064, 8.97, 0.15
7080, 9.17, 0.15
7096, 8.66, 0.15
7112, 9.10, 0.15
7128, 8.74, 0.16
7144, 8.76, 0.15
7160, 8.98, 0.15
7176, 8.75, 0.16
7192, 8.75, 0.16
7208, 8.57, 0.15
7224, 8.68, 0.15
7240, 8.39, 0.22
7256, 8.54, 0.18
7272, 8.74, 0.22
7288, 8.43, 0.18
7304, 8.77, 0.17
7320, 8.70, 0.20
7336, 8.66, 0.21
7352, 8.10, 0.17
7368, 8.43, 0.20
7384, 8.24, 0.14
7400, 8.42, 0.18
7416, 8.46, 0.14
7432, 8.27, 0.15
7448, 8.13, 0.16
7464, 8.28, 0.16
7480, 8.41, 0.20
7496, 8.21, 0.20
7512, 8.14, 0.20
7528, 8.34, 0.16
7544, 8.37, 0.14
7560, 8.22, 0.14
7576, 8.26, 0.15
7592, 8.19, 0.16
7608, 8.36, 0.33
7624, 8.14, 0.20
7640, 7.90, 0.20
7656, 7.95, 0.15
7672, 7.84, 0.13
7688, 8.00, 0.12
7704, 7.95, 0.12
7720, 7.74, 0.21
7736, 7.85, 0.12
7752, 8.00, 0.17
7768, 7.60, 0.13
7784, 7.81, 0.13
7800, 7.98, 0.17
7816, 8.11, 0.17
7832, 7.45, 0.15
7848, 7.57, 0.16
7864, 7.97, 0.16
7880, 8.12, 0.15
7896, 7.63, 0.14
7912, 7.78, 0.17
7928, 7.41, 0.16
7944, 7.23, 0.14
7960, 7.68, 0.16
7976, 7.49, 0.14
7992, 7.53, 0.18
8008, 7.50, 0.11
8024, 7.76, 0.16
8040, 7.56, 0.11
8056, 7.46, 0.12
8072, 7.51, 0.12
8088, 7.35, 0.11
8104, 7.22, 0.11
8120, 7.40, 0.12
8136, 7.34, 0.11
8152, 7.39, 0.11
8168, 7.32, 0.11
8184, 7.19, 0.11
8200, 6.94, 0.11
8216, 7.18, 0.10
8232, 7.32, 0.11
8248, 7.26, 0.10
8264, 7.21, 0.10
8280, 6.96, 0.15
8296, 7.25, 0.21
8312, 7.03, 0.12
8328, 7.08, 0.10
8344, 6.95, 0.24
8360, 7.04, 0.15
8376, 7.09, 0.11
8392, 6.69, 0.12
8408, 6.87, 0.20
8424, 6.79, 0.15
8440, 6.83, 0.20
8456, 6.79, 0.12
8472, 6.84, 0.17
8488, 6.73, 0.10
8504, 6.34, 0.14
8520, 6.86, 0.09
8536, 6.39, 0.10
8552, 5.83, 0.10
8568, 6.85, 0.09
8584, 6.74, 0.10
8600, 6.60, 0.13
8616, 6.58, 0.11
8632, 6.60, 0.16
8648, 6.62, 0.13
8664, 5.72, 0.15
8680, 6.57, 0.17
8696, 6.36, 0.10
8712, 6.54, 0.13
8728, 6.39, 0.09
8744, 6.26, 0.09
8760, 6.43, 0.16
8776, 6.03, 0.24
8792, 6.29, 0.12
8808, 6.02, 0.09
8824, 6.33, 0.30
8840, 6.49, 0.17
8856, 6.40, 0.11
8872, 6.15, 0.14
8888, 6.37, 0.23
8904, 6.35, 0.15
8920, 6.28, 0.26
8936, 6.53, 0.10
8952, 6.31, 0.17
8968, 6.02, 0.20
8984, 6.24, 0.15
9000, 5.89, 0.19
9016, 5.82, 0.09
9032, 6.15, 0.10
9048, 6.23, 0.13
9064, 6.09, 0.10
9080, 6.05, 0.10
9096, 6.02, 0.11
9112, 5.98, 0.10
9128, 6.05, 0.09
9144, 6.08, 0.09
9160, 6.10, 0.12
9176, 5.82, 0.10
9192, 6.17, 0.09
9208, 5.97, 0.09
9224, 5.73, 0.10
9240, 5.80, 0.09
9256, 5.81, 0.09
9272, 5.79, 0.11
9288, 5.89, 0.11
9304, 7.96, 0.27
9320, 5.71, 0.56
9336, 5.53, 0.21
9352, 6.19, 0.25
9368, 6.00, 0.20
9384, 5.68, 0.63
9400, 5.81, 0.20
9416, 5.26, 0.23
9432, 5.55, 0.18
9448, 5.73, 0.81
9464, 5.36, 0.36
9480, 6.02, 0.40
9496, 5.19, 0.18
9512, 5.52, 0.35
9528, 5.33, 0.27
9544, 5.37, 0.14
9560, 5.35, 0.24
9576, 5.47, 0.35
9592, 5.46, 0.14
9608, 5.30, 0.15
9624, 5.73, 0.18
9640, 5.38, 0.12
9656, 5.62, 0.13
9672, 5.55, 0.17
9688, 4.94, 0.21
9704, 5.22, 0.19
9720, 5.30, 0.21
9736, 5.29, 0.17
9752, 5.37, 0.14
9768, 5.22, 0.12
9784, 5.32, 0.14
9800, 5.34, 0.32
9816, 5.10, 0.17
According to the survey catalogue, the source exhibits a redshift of 0.00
